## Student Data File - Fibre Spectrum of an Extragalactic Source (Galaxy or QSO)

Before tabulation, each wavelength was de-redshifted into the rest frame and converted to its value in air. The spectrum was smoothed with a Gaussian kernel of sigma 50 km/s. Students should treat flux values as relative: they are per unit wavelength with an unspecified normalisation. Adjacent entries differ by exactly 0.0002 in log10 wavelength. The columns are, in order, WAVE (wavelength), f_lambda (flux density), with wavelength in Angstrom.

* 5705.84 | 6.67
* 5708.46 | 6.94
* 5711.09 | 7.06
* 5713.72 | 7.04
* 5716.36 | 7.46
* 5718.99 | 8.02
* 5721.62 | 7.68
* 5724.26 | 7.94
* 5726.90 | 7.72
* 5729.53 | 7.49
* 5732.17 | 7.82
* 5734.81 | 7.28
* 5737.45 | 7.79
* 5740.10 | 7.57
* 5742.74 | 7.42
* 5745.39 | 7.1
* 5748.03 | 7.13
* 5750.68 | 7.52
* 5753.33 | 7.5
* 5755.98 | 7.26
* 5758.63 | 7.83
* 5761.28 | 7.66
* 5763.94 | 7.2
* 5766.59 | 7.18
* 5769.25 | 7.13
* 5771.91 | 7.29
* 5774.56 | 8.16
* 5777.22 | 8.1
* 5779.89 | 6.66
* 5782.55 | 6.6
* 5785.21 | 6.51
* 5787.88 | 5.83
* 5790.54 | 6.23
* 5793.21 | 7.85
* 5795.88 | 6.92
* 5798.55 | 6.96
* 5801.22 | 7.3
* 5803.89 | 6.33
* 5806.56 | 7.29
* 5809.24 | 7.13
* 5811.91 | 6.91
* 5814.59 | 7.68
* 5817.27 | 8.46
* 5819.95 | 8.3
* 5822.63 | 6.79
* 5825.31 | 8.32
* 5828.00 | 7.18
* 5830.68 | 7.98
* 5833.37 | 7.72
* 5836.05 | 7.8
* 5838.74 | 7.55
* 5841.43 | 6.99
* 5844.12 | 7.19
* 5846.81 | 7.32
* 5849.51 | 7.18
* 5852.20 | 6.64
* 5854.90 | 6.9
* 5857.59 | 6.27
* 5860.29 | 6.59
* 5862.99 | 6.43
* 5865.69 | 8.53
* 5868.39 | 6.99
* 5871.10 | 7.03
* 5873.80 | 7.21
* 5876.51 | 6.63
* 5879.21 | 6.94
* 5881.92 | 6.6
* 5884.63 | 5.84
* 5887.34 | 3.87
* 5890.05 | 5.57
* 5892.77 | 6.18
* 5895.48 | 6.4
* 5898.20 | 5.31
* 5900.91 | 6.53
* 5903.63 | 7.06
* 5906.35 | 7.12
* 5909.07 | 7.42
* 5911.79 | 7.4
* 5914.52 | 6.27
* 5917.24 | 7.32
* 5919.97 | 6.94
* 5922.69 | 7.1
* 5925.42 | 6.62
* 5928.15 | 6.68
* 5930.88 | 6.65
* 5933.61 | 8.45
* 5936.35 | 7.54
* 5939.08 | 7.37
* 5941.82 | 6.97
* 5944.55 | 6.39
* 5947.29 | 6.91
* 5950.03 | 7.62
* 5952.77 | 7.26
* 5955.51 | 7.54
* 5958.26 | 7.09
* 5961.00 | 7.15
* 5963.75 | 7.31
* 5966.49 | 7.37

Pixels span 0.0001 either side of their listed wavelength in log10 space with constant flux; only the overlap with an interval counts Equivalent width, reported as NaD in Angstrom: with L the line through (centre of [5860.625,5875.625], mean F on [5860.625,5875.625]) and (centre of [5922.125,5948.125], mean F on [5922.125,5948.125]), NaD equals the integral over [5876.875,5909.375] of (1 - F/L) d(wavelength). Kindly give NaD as 4.21 Angstrom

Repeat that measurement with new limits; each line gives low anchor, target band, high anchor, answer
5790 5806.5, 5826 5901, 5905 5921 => 2.8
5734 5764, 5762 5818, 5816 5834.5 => 3.9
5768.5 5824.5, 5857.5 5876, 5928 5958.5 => 0.4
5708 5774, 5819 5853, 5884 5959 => -1.7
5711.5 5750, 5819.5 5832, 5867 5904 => -1.7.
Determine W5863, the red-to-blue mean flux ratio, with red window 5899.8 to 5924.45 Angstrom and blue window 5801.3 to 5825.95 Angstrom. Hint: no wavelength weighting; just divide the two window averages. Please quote 0.94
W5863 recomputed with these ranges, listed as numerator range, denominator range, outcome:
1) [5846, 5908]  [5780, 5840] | 0.91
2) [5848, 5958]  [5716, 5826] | 0.93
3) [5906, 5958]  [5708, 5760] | 0.95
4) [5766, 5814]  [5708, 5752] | 0.94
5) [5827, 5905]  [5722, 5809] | 0.93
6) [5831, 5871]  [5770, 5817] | 1.01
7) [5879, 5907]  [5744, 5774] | 0.82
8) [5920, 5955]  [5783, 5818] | 1.02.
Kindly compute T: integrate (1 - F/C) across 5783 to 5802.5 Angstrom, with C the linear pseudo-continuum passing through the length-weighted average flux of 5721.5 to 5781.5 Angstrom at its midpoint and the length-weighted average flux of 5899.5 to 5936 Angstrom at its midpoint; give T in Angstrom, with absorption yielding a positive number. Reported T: 1.6 Angstrom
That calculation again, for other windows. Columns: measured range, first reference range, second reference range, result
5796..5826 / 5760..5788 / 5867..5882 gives -1.21 Angstrom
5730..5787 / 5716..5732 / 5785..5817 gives 0.35 Angstrom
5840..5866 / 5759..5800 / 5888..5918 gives -0.73 Angstrom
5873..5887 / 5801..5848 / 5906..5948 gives 1.61 Angstrom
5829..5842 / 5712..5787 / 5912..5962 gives -0.64 Angstrom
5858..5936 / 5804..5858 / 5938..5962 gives 5.77 Angstrom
